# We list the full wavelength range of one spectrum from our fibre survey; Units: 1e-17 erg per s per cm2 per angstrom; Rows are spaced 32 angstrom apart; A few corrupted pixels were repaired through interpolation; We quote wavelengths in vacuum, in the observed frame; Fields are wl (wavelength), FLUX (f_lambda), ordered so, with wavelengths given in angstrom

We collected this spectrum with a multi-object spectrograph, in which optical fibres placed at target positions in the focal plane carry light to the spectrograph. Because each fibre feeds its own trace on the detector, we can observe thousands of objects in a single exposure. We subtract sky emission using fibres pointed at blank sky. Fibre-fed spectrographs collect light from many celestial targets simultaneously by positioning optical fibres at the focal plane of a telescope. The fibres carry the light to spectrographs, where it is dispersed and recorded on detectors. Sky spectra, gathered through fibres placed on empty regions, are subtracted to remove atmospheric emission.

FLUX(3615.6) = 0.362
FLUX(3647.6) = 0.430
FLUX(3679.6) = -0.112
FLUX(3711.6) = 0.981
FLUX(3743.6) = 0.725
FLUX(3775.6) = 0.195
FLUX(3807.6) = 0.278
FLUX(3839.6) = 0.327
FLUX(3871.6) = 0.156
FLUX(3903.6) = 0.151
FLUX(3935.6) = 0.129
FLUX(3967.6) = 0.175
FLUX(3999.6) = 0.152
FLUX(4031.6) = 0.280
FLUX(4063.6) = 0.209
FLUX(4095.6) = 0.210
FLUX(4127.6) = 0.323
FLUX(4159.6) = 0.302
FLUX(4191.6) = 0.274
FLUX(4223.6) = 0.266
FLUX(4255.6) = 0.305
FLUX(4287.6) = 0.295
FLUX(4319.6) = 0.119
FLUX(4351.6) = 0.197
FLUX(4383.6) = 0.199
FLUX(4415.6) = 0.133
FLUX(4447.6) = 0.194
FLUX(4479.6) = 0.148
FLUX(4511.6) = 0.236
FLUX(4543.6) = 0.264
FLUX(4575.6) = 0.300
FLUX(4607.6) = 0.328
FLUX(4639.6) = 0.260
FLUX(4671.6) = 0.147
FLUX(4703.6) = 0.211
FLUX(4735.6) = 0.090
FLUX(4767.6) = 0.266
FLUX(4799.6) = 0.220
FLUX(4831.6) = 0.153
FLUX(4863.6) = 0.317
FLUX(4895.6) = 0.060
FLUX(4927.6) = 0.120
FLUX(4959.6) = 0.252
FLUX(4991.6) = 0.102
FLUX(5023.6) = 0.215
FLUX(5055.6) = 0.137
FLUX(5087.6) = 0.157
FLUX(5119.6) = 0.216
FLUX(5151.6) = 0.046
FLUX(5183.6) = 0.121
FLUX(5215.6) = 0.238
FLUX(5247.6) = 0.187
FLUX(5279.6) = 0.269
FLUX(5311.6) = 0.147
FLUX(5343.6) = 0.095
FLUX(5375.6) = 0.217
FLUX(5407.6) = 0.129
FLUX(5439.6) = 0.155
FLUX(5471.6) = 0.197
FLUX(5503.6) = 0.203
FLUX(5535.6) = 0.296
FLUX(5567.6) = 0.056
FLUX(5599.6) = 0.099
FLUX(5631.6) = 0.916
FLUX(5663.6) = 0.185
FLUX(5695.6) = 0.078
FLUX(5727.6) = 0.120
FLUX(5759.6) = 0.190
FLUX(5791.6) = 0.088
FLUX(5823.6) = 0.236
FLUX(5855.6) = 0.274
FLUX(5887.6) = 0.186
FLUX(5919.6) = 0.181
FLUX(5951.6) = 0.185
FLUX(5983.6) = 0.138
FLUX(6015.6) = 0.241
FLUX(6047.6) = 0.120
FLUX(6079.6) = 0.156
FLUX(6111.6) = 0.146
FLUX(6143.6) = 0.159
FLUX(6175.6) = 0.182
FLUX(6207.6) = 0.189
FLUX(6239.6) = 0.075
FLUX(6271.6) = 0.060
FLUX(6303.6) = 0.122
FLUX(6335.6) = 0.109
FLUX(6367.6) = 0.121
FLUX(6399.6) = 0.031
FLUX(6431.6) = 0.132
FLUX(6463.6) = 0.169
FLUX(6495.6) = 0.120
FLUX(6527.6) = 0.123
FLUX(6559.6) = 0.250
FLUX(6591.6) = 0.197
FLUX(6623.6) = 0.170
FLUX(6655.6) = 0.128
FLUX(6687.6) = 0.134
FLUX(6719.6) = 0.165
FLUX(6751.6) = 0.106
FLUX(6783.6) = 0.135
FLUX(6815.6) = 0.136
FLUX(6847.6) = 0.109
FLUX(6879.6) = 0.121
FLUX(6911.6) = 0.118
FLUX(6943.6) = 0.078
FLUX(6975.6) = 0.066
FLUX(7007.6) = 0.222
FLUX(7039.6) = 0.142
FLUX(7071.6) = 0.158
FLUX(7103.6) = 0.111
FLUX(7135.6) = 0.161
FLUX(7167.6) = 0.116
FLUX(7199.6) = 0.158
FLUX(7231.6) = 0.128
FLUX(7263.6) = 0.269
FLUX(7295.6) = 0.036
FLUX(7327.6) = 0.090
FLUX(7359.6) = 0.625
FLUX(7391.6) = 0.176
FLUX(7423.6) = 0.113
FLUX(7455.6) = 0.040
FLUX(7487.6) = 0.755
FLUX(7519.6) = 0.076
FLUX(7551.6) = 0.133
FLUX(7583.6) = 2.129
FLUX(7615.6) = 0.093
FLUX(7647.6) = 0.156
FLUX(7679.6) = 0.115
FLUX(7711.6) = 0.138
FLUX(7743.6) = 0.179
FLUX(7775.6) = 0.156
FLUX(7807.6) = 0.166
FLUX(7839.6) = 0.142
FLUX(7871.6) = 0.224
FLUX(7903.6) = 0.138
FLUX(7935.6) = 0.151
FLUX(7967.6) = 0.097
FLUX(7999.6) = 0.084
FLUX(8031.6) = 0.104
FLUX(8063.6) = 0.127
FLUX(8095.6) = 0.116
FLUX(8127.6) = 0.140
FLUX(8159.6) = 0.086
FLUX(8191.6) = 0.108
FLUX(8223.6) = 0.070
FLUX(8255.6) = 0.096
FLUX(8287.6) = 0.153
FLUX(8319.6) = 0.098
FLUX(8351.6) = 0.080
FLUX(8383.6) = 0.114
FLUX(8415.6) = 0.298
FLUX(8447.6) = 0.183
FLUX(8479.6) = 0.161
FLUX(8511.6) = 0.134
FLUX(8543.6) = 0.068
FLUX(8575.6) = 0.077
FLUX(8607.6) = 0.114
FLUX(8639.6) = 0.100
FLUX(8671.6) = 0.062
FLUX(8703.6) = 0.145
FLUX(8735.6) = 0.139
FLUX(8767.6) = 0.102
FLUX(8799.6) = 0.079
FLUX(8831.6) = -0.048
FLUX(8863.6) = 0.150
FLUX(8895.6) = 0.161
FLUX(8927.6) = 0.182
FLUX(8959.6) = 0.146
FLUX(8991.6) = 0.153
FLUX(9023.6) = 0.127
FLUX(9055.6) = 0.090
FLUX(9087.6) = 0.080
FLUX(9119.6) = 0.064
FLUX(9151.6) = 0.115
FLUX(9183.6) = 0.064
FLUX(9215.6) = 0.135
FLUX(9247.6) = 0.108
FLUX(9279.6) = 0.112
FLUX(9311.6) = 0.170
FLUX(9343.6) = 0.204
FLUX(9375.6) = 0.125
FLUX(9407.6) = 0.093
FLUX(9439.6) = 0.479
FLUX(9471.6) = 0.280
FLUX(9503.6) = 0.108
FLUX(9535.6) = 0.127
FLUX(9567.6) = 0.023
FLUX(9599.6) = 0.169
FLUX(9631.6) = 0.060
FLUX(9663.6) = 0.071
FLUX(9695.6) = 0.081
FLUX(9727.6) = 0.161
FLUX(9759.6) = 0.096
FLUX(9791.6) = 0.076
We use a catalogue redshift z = 0.512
